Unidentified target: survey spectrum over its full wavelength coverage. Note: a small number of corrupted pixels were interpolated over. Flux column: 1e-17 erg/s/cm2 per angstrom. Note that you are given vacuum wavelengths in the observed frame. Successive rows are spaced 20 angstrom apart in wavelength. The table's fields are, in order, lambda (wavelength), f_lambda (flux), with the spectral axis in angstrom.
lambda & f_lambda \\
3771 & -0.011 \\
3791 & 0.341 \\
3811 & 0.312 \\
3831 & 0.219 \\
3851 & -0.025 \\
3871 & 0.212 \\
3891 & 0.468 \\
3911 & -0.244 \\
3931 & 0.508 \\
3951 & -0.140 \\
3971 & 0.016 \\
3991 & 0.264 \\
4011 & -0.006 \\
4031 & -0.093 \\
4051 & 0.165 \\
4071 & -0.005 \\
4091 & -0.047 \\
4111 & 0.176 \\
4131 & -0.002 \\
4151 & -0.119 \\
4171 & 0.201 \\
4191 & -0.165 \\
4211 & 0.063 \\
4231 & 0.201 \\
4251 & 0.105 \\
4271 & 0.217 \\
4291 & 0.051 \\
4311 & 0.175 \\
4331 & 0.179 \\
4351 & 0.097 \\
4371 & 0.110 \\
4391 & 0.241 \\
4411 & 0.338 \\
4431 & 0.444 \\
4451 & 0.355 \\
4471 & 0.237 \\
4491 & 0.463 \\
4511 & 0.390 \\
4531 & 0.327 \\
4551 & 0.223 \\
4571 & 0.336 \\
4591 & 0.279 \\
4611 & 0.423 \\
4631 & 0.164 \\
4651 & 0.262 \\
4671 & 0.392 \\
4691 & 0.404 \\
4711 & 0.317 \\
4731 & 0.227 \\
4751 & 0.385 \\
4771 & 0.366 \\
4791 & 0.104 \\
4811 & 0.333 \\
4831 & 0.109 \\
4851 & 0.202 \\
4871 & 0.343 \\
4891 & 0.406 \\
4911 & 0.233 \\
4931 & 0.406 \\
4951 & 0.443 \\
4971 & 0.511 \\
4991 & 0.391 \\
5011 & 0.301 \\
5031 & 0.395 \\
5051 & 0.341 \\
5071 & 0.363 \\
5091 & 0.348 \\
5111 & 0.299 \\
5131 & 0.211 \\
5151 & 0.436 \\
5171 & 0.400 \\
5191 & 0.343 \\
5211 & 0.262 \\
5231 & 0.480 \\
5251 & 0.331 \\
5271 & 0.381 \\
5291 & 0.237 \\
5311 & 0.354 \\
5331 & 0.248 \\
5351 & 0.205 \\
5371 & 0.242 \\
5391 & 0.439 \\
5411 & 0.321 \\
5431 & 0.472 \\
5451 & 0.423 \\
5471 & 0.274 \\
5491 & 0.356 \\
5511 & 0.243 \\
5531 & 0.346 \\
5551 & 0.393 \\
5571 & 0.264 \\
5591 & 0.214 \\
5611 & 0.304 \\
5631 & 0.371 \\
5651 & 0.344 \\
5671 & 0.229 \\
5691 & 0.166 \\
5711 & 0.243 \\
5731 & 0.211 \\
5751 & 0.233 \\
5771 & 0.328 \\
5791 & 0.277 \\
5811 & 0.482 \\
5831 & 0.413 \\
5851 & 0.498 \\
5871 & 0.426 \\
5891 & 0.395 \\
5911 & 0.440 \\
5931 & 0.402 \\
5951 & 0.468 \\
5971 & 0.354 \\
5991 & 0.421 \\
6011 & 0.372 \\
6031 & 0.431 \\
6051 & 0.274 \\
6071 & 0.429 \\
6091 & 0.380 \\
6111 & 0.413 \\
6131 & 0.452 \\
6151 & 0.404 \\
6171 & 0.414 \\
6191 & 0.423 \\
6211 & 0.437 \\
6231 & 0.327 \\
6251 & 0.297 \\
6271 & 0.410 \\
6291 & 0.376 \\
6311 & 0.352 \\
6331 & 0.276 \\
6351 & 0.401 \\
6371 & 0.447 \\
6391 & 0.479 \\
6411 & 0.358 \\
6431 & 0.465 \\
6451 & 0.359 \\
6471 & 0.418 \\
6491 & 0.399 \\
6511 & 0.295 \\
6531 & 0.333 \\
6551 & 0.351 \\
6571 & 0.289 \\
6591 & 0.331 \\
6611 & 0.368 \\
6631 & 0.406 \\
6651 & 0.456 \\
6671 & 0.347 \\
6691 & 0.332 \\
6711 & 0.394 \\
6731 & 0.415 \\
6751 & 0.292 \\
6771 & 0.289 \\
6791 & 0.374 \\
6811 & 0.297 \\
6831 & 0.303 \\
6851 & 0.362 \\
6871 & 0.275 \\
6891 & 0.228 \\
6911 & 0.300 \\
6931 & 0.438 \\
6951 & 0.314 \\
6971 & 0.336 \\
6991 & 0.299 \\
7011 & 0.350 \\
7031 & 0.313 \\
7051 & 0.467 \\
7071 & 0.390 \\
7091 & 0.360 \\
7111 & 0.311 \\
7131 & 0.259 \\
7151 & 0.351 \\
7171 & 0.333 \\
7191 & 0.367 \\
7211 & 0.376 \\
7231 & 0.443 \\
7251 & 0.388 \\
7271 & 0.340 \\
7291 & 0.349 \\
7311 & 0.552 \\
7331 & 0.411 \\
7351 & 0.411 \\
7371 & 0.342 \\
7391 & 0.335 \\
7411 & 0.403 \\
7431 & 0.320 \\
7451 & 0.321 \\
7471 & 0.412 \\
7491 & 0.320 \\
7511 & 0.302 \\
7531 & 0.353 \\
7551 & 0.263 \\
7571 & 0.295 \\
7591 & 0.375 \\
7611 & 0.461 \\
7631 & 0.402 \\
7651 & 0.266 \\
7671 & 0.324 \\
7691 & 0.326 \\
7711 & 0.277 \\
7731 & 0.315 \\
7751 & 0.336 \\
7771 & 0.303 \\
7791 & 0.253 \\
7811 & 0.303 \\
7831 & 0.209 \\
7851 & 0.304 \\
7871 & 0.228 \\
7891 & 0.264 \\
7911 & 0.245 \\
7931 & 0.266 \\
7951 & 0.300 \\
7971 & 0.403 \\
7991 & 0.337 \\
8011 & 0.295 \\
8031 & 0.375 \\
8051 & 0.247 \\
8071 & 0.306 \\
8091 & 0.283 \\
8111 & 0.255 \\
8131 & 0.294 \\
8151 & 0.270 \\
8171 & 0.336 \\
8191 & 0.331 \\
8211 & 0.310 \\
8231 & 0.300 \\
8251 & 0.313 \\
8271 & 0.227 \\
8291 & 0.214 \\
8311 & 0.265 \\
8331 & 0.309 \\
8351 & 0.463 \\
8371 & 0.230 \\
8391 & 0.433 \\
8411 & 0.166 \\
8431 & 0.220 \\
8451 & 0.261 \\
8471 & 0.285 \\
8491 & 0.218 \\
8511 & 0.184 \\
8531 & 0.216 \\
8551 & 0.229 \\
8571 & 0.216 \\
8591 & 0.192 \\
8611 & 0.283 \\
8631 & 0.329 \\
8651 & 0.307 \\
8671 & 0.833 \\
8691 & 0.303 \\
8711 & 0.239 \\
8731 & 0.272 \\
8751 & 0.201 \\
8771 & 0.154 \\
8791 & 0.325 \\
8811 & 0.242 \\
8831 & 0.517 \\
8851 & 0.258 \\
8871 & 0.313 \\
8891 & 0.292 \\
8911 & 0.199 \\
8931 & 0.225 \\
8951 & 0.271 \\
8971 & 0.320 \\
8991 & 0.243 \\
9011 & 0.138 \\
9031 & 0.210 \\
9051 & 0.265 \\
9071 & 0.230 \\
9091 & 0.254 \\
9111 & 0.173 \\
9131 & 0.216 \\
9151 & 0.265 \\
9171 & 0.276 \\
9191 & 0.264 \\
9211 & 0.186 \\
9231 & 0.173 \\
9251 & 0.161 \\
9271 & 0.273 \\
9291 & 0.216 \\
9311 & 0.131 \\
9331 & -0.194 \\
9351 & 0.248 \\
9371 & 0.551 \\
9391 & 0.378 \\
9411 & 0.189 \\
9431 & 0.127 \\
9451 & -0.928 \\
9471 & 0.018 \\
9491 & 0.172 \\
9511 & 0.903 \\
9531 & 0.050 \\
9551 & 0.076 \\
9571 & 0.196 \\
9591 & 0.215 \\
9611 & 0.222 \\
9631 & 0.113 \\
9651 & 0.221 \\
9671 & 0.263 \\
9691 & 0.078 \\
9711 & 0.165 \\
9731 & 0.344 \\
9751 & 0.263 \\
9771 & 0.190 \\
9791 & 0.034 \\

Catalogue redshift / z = 0.10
